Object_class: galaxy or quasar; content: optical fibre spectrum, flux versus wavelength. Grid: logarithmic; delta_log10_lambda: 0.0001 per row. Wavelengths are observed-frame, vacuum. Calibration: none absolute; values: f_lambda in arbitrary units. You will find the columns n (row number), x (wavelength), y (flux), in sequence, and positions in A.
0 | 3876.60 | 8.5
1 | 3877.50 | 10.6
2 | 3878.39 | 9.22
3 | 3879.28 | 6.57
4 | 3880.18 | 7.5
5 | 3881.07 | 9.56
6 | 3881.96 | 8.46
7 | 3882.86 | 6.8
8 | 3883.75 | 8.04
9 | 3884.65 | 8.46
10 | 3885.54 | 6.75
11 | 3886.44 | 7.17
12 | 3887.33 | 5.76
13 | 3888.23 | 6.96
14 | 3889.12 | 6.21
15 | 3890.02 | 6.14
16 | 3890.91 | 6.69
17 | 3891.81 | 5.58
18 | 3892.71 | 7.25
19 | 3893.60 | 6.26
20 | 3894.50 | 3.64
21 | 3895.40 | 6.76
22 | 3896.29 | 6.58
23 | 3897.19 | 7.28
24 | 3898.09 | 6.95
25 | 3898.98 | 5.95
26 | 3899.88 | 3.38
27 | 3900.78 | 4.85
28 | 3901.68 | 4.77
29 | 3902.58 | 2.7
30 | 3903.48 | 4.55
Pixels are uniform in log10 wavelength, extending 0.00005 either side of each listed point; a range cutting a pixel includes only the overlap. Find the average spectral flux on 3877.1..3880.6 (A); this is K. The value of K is 8.45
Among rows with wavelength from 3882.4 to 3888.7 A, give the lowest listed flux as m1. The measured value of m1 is 5.76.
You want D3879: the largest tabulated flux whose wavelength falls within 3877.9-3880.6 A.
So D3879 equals 9.22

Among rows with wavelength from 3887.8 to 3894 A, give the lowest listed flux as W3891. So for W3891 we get 5.58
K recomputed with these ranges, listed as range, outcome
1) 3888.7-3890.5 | 6.19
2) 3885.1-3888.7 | 6.66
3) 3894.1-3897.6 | 6.09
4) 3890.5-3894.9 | 5.9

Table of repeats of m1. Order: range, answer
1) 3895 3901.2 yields 3.38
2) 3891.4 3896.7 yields 3.64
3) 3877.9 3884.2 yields 6.57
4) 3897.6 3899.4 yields 5.95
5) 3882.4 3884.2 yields 6.8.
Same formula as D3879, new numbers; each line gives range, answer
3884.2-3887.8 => 8.46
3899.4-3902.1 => 4.85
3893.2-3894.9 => 6.26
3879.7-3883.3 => 9.56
